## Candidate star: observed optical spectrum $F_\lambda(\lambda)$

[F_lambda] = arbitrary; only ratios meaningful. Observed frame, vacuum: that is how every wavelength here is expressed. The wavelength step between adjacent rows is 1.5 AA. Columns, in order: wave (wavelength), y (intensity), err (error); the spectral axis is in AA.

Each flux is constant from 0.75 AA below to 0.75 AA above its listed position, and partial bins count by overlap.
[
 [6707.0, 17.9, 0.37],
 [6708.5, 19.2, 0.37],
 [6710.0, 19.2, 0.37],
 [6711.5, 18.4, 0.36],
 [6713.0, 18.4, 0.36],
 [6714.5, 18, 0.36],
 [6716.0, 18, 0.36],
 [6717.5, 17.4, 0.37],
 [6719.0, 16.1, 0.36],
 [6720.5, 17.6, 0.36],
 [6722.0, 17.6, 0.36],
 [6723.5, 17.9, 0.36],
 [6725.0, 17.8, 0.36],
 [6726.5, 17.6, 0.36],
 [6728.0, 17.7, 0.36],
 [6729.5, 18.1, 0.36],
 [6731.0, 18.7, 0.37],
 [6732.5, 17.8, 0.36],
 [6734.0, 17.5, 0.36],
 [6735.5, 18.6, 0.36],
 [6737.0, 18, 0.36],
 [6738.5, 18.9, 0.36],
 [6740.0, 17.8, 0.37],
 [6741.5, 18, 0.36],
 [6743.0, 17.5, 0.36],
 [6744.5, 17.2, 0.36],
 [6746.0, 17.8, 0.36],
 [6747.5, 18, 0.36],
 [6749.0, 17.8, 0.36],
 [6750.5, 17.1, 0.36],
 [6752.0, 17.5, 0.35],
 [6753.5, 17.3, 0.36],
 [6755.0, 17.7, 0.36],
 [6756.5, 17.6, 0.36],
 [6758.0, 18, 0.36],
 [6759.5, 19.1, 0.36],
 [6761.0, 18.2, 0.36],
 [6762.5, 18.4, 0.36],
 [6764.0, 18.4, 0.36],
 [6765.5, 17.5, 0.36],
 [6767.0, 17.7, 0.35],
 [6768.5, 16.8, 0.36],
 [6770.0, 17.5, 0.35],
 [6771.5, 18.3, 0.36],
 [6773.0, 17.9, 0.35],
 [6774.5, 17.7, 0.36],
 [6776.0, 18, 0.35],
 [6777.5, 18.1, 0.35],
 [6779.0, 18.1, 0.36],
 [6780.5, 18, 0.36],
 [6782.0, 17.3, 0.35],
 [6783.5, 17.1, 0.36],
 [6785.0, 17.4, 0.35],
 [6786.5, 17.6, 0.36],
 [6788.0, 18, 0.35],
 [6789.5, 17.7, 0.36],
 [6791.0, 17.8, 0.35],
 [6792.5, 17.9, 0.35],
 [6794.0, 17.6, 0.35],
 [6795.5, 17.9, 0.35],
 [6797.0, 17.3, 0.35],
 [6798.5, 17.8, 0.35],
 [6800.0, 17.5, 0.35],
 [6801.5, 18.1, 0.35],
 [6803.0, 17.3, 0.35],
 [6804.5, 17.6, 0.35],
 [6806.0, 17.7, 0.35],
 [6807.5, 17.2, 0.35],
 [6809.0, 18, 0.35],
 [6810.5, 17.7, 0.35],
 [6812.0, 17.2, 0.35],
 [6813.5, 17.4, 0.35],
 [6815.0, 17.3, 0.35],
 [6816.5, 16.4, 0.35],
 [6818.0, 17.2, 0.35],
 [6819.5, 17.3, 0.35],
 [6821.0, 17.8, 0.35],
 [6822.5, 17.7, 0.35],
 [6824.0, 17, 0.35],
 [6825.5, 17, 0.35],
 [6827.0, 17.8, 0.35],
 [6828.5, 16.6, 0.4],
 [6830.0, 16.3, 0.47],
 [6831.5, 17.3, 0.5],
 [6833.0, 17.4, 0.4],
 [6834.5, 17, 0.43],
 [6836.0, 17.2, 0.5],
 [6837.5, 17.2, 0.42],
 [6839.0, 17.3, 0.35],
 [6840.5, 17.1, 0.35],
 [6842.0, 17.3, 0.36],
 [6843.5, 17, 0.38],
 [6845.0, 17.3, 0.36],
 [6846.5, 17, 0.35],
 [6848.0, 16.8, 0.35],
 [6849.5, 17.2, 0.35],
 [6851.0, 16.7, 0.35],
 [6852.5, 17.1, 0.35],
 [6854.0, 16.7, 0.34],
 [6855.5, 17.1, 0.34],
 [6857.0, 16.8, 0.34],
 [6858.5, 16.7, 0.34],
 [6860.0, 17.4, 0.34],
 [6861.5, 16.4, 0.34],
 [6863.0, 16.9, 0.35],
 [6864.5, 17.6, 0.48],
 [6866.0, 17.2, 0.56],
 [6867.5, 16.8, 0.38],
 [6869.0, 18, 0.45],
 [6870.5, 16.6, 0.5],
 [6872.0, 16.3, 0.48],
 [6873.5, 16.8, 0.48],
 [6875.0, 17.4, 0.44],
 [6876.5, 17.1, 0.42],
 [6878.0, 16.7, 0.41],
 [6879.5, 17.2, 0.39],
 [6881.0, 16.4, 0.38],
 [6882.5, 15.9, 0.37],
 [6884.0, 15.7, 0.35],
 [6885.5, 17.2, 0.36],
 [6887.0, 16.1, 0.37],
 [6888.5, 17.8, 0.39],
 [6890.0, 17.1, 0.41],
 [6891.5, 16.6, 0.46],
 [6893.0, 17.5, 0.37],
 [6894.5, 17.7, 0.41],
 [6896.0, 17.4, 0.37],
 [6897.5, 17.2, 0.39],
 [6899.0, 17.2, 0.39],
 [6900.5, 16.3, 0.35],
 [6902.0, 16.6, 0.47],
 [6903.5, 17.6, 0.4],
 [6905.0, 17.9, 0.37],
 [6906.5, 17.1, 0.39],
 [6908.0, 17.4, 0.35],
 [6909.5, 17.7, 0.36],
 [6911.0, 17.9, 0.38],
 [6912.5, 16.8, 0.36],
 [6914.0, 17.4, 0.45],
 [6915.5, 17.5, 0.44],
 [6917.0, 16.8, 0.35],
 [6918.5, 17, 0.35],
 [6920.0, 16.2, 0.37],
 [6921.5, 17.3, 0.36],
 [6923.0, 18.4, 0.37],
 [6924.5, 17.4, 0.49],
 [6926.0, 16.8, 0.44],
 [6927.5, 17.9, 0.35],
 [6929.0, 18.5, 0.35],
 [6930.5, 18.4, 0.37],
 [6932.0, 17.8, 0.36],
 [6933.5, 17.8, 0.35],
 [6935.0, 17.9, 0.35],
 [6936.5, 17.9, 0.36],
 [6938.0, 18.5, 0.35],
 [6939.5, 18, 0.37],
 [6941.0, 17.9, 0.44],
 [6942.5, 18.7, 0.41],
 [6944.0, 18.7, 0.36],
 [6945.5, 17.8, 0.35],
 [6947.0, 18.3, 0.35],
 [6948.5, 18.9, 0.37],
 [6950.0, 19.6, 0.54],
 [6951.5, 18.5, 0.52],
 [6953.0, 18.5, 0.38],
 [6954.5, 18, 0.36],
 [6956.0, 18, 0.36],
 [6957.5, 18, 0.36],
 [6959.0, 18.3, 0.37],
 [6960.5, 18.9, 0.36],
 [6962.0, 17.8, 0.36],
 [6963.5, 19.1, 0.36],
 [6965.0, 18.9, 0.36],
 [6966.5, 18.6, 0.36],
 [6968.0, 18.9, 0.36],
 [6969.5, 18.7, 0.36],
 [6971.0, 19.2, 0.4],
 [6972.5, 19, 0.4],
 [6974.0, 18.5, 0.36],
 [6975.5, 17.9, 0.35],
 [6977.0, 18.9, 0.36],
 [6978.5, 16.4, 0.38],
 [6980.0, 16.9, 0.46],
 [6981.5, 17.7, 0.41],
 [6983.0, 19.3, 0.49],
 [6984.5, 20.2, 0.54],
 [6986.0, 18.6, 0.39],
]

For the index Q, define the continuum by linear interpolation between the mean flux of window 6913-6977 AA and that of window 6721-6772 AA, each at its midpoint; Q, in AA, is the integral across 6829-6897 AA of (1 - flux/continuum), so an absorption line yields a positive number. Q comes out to 3.95 AA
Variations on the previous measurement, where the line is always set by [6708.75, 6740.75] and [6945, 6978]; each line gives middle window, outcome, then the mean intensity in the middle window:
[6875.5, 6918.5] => 3.10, 17.1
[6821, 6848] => 1.61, 17.2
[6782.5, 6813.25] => 0.91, 17.6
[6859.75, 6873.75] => 1.01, 17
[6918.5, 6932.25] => 0.65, 17.6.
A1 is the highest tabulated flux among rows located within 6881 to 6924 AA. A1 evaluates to 18.4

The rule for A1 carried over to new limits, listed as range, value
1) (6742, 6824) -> 19.1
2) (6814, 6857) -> 17.8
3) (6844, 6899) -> 18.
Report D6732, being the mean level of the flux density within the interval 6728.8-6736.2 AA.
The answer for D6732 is 18.1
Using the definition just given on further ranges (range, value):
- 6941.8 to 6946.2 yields 18.4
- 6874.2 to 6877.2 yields 17.2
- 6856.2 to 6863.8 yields 16.8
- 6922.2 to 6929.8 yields 17.8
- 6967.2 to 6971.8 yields 18.9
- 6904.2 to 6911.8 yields 17.6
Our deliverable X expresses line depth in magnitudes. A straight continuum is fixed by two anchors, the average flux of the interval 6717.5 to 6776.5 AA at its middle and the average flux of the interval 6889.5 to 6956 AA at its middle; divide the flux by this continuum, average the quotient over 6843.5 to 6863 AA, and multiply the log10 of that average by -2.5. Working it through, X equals 0.05 mag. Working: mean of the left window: 17.8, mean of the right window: 17.7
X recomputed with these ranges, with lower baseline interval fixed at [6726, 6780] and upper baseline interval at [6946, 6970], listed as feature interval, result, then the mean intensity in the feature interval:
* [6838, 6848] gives 0.06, 17.1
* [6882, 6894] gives 0.10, 16.8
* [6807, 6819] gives 0.05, 17.3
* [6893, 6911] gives 0.06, 17.3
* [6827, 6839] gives 0.07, 17.1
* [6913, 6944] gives 0.04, 17.7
